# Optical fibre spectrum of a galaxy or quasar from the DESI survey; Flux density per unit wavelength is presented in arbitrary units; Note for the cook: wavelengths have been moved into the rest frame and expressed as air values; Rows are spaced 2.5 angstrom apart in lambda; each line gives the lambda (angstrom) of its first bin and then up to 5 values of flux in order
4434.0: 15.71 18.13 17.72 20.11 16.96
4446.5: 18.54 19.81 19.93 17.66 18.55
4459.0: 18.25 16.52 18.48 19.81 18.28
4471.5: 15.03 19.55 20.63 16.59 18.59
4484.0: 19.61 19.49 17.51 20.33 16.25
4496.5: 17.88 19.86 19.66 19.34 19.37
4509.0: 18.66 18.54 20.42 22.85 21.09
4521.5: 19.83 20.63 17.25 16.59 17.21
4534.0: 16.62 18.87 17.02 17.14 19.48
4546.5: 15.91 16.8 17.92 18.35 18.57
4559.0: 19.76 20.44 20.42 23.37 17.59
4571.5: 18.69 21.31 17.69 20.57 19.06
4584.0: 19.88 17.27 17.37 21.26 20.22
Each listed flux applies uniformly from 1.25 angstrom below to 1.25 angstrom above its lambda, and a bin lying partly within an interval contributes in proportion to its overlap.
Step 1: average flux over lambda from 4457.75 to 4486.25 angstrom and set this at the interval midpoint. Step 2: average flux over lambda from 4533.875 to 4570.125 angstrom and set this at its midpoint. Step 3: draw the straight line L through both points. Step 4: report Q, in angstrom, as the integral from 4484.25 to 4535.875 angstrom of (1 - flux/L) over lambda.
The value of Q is -1.4 angstrom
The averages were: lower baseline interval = 18.3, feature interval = 19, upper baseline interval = 18.6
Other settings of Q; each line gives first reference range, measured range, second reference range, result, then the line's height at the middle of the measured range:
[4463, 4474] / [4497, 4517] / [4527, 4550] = -2.3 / 17.6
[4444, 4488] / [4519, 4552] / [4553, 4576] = 2.5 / 19.4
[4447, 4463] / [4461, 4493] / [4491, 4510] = 0.2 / 18.7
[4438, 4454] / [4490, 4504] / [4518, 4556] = -0.4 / 18.4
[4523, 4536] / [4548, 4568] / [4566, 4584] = -0.6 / 18.9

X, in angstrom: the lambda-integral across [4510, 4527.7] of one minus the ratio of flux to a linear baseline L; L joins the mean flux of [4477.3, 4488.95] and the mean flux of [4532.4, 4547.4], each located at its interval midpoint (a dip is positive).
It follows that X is -2.1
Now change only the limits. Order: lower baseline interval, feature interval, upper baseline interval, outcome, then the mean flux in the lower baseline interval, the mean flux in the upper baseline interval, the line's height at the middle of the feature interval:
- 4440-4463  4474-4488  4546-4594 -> -0.28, 18.5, 19.1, 18.6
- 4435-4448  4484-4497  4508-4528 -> 0.58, 18.3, 19.9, 19.3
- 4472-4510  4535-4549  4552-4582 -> 1.28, 18.8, 19.6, 19.4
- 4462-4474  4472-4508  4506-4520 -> 0.43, 18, 20.2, 19.1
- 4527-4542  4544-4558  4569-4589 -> 0.13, 17.2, 19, 17.9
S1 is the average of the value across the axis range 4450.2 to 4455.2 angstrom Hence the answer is 18.8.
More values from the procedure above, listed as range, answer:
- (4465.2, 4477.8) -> 18.7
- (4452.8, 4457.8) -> 18.1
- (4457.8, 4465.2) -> 17.7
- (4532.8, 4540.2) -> 17.5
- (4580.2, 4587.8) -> 18.7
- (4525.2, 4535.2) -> 16.9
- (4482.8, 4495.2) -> 18.6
